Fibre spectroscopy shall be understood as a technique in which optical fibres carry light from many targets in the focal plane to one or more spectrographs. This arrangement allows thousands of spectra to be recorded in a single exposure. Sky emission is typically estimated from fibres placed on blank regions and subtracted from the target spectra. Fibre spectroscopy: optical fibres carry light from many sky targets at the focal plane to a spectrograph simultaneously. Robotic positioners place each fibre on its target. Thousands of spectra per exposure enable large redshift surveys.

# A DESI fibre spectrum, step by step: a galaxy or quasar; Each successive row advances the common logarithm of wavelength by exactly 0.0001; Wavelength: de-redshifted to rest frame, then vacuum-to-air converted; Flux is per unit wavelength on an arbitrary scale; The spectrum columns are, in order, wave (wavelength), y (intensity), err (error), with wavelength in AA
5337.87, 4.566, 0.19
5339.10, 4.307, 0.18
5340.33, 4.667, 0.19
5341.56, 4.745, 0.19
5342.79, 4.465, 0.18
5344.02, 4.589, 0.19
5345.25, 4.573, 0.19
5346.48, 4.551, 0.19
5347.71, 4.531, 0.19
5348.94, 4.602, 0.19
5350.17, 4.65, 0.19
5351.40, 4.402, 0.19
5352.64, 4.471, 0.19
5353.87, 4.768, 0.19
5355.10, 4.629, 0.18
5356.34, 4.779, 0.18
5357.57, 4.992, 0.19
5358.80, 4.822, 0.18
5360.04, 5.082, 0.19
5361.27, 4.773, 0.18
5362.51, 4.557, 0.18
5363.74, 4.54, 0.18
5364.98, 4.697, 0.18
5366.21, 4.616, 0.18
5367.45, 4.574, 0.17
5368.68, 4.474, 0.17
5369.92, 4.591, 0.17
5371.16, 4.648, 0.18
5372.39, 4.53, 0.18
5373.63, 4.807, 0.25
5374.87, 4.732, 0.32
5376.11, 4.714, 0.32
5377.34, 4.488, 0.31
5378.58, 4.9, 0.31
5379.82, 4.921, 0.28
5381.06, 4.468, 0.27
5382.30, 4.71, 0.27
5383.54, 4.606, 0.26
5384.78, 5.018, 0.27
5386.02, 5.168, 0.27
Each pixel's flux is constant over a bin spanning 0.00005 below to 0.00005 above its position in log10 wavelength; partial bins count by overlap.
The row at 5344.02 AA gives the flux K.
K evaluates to 4.589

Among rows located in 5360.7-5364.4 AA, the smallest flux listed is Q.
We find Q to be 4.54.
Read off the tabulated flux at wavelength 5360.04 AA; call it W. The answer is 5.082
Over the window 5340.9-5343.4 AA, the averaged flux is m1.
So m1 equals 4.61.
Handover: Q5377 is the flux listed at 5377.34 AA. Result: 4.488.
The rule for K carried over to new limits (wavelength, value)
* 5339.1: 4.307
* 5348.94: 4.602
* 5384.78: 5.018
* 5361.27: 4.773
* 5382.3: 4.71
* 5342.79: 4.465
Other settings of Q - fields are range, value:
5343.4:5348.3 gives 4.531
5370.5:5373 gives 4.53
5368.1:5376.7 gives 4.474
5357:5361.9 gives 4.773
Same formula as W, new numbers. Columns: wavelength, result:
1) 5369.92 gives 4.591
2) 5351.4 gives 4.402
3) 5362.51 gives 4.557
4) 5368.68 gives 4.474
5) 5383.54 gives 4.606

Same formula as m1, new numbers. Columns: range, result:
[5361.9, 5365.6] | 4.61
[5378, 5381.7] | 4.76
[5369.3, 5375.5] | 4.66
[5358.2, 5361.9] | 4.88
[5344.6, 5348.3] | 4.56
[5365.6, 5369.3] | 4.55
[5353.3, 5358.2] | 4.8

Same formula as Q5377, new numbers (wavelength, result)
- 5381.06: 4.468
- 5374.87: 4.732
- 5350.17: 4.65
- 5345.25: 4.573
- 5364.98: 4.697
